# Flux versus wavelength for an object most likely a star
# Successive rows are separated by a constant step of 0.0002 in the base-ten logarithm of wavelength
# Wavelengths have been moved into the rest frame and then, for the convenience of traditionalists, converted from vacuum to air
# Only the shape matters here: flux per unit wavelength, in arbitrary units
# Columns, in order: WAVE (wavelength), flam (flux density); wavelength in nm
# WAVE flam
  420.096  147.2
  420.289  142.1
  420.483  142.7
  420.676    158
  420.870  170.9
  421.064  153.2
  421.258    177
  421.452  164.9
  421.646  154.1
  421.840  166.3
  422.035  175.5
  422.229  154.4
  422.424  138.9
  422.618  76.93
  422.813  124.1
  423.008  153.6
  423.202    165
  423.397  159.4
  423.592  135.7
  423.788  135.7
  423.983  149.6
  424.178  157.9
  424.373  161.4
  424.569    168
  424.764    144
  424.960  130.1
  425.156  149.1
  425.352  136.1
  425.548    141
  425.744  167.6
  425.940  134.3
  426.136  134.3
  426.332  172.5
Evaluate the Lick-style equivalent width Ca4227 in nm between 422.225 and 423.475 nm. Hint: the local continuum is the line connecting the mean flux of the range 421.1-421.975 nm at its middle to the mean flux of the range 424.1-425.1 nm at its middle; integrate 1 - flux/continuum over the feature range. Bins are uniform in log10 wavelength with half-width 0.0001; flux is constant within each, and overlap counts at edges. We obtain 0.172 nm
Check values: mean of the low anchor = 165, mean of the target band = 137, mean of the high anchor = 152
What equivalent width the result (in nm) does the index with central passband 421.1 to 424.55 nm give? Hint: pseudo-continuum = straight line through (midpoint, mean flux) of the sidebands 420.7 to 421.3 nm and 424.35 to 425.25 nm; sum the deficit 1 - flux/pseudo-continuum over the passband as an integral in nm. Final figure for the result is 0.15 nm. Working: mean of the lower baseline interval 165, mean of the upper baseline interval 150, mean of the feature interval 150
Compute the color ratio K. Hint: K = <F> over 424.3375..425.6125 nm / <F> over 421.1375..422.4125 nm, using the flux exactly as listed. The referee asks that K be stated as 0.90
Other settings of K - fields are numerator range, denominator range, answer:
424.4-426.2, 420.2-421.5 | 0.92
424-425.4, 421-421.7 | 0.92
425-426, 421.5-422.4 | 0.90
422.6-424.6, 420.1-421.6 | 0.93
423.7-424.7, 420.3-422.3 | 0.96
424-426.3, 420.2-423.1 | 0.99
